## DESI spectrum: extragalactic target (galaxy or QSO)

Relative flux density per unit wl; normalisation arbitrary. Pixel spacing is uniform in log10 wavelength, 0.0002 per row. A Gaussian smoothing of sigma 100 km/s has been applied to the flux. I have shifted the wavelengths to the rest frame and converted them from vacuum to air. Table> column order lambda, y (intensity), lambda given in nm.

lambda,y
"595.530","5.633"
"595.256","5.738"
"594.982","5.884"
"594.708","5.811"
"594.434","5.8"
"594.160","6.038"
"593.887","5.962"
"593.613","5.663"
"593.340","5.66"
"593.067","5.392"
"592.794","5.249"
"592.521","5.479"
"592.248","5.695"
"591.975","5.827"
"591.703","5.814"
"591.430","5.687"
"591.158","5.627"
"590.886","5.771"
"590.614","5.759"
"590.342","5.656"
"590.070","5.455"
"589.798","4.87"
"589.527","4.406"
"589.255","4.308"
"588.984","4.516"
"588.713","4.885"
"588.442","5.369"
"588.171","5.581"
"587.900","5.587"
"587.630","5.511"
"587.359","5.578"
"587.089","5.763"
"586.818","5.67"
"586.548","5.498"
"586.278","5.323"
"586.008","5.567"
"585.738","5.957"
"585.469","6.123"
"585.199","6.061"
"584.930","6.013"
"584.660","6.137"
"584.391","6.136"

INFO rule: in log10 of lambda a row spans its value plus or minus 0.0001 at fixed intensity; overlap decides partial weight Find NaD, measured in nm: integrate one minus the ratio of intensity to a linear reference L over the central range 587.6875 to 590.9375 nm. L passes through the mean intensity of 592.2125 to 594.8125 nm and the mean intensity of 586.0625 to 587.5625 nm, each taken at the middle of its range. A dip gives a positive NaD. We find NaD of 0.250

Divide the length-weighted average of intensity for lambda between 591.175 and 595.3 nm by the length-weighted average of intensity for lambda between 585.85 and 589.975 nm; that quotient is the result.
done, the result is 1.1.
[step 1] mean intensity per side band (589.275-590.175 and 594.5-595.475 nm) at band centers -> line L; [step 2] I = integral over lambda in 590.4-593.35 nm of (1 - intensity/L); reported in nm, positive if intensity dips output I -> -0.241 nm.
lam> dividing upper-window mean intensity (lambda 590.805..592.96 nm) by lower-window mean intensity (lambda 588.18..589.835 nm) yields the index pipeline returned 1.18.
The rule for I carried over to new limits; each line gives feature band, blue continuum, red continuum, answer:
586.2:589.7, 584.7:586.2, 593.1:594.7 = 0.40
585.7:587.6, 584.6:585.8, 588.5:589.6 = -0.03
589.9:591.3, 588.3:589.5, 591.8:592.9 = -0.13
